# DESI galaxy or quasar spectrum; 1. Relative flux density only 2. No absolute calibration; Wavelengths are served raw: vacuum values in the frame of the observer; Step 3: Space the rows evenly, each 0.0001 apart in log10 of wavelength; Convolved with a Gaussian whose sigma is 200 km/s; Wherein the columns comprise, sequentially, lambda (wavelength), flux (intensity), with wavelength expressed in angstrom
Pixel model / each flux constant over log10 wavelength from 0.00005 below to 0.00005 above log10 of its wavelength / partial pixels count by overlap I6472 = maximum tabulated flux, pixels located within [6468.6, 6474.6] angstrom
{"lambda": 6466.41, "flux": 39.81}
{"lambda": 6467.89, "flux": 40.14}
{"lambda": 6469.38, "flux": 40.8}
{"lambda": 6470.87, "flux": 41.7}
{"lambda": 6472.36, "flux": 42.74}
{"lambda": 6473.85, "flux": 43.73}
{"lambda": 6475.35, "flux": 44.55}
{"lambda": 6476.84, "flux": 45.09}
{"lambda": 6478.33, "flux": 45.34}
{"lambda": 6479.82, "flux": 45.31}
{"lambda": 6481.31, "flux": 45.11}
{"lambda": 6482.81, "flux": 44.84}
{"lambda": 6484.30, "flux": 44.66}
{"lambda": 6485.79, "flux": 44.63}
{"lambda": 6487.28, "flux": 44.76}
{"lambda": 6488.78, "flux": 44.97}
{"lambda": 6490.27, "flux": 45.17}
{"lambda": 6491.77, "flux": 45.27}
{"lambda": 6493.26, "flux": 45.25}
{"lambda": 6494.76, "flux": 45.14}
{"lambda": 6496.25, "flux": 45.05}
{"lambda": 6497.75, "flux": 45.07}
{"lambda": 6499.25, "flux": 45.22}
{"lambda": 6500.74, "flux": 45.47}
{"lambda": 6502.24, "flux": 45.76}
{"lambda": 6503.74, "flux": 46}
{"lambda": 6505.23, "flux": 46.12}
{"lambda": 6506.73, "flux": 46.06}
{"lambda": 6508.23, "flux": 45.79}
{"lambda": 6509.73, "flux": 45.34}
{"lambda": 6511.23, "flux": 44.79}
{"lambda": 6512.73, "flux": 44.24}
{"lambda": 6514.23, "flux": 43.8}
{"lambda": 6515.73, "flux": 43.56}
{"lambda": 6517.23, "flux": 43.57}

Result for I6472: 43.73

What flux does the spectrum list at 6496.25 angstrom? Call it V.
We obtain 45.05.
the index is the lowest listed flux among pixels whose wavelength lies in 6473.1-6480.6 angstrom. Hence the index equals 43.73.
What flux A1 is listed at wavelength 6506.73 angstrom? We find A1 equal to 46.06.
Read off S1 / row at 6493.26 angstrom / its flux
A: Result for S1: 45.25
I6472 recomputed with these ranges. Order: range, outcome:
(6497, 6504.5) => 46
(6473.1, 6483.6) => 45.34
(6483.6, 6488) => 44.76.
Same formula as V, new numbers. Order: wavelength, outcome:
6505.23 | 46.12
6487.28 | 44.76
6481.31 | 45.11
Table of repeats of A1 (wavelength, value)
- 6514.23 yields 43.8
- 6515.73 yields 43.56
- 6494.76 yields 45.14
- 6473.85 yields 43.73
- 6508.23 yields 45.79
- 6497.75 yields 45.07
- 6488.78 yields 44.97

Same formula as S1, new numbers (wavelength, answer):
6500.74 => 45.47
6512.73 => 44.24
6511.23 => 44.79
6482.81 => 44.84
